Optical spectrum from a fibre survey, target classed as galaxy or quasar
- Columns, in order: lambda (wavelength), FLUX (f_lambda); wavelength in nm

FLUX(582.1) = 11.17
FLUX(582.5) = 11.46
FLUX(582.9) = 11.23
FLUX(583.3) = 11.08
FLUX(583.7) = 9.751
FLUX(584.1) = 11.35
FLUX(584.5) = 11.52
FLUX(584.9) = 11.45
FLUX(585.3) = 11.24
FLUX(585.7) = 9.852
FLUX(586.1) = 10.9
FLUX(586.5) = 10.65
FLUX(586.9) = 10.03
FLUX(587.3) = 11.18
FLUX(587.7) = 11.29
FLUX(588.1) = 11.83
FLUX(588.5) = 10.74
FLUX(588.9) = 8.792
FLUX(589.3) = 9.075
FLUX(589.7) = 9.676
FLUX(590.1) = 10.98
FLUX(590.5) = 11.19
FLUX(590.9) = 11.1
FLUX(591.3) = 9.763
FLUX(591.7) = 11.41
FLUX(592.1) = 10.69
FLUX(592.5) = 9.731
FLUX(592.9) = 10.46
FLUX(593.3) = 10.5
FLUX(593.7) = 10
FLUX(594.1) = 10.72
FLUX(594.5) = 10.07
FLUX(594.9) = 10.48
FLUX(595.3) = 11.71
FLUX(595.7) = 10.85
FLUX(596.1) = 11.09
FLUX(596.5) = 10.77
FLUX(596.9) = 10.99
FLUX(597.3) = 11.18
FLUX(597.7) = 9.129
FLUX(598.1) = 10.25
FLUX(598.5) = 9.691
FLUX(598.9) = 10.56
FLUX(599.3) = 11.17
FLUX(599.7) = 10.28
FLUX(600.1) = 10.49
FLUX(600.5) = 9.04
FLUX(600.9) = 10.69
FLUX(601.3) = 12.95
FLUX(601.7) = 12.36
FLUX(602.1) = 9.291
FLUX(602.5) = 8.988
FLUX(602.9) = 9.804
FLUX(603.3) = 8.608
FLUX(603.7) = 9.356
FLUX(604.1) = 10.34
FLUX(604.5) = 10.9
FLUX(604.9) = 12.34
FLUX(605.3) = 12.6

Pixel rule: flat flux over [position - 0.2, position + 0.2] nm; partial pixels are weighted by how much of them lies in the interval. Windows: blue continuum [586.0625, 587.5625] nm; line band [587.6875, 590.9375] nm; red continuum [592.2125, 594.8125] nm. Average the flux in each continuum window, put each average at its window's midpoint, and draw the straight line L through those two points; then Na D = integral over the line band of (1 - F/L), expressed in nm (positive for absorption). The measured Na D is 0.03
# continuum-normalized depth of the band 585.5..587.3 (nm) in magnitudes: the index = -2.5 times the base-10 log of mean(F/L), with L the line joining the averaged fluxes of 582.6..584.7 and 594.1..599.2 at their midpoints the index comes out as 0.05 mag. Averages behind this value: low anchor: 11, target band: 10.4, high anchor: 10.6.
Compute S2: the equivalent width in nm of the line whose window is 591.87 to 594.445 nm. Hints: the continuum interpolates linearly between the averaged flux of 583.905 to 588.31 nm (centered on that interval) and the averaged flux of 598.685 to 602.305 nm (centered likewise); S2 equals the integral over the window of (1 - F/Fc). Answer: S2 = 0.129 nm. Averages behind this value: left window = 11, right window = 10.8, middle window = 10.3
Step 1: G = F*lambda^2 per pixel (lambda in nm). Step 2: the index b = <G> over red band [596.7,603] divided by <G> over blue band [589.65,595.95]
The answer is 1.0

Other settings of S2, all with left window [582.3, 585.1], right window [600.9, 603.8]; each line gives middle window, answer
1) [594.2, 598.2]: -0.05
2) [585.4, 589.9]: 0.23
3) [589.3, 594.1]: 0.13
